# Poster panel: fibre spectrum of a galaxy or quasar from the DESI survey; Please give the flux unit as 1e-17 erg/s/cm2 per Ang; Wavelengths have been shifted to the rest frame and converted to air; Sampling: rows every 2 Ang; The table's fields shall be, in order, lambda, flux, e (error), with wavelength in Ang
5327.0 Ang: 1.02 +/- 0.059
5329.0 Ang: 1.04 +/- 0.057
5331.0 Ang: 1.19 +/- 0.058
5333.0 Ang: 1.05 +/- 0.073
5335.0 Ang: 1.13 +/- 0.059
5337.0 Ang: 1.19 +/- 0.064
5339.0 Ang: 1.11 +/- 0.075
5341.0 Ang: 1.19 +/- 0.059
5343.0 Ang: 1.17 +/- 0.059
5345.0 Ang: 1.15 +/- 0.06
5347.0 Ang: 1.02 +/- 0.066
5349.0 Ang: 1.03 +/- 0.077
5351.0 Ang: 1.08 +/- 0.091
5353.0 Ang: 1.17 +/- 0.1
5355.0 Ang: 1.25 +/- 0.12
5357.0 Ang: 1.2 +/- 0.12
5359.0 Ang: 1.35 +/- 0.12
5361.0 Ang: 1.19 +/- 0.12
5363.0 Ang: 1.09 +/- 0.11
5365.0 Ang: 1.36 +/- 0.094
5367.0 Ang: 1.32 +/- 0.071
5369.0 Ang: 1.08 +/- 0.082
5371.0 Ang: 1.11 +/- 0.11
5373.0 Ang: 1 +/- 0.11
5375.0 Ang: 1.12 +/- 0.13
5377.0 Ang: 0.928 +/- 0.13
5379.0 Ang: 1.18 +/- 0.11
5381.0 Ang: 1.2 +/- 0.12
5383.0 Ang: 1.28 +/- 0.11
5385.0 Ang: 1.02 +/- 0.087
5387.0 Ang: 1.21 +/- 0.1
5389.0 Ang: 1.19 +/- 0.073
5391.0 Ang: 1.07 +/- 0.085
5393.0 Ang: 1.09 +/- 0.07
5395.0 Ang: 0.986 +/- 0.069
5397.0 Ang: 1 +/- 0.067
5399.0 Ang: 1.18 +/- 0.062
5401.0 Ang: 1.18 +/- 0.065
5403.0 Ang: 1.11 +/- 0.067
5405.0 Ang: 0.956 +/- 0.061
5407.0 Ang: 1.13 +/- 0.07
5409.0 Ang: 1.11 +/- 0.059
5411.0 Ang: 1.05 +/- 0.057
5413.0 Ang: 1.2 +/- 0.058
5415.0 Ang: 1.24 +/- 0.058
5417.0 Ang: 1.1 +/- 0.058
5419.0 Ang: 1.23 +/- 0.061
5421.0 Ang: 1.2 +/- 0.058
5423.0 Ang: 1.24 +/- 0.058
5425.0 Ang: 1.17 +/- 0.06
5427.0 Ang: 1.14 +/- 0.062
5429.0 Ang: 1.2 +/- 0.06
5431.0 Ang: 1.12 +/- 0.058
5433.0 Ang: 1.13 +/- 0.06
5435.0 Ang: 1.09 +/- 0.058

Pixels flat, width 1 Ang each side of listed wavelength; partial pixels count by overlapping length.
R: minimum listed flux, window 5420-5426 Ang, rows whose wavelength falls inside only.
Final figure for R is 1.17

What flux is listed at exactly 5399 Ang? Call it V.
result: 1.18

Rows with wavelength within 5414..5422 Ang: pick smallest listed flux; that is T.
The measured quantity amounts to 1.1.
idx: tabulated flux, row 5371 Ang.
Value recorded 1.11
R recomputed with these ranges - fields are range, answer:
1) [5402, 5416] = 0.956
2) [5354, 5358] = 1.2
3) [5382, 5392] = 1.02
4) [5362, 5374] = 1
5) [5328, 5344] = 1.04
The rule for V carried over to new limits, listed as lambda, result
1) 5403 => 1.11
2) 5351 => 1.08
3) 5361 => 1.19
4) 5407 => 1.13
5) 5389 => 1.19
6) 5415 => 1.24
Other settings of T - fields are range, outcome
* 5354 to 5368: 1.09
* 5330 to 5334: 1.05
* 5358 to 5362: 1.19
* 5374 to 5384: 0.928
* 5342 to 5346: 1.15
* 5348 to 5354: 1.03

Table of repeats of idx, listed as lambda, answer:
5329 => 1.04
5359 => 1.35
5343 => 1.17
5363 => 1.09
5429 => 1.2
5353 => 1.17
